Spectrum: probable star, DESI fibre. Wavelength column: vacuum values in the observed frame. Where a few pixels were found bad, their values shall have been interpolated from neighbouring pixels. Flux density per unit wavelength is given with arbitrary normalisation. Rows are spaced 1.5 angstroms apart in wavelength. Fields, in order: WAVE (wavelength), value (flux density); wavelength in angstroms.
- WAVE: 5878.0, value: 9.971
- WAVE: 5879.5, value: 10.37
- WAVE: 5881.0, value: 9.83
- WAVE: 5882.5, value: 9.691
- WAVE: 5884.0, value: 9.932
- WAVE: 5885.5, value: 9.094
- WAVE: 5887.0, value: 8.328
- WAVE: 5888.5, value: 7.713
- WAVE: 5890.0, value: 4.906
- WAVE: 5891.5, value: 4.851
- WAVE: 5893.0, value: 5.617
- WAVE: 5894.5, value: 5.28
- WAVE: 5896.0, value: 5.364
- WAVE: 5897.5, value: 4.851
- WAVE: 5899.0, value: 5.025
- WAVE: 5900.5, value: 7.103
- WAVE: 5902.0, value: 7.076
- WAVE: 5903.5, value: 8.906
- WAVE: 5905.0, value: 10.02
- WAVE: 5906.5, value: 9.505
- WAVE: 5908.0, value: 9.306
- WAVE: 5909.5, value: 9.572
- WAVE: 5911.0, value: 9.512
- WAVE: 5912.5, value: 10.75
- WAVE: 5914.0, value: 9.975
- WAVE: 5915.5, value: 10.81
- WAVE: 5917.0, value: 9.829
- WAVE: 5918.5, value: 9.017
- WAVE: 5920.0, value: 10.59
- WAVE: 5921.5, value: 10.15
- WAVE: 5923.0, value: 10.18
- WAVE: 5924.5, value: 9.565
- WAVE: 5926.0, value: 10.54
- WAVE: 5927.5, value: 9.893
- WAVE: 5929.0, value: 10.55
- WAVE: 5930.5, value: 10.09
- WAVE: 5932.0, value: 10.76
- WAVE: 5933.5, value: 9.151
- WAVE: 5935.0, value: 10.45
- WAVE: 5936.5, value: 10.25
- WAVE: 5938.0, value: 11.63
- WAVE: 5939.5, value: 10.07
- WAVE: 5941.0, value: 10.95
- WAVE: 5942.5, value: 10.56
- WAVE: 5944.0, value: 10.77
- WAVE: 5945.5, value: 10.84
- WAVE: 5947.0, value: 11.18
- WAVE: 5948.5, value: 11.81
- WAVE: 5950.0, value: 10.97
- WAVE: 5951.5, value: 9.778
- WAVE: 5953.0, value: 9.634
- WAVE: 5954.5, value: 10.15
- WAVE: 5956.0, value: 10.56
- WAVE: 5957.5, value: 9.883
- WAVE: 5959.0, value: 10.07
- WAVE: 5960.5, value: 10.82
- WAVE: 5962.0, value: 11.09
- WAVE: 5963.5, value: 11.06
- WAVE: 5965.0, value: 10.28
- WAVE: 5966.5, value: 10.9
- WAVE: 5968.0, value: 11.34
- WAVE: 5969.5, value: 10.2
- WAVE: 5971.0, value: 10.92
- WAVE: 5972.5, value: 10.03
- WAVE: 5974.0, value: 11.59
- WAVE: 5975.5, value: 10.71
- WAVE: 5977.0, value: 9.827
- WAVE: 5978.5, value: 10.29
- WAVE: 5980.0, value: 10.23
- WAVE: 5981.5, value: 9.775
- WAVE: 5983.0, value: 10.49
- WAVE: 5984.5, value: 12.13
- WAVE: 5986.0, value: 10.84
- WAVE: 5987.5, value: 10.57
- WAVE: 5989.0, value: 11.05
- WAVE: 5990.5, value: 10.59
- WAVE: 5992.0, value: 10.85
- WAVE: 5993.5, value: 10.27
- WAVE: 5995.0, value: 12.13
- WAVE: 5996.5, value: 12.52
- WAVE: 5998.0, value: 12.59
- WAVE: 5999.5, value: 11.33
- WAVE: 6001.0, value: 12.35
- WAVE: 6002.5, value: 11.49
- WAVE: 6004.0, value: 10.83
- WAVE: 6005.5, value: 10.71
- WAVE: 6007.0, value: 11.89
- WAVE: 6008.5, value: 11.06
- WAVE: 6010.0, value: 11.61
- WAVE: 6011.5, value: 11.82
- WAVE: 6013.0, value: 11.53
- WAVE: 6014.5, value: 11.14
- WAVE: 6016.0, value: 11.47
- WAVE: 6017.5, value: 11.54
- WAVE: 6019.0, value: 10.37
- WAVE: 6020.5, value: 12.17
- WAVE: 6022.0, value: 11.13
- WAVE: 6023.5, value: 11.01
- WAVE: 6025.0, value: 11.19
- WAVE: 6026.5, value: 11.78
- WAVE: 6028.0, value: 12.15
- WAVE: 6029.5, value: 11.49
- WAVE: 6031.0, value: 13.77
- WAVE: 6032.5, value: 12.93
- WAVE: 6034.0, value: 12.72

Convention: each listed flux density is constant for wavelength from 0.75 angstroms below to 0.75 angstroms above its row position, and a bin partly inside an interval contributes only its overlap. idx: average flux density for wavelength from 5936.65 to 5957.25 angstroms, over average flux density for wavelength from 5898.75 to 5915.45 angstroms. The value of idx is 1.2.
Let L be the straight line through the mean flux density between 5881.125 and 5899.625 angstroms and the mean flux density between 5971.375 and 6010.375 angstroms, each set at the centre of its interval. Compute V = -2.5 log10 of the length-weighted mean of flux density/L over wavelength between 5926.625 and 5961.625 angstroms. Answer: -0.16 mag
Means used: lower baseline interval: 6.84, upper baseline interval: 11.1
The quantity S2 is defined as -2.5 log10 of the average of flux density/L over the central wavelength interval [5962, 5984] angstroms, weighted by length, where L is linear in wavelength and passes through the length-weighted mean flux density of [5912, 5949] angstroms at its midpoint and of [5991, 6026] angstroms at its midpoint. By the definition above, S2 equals 0.038 mag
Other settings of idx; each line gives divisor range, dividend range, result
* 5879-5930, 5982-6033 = 1.33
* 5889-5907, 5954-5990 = 1.63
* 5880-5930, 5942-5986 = 1.23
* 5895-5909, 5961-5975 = 1.45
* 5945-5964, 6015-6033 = 1.11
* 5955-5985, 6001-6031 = 1.08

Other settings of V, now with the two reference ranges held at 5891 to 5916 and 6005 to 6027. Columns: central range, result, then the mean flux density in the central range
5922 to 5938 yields -0.18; 10.2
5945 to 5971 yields -0.12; 10.6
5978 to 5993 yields -0.03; 10.7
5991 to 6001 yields -0.09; 11.6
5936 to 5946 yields -0.19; 10.7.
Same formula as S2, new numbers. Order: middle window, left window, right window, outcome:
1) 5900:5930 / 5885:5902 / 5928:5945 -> -0.17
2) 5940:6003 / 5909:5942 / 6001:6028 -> 0.00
